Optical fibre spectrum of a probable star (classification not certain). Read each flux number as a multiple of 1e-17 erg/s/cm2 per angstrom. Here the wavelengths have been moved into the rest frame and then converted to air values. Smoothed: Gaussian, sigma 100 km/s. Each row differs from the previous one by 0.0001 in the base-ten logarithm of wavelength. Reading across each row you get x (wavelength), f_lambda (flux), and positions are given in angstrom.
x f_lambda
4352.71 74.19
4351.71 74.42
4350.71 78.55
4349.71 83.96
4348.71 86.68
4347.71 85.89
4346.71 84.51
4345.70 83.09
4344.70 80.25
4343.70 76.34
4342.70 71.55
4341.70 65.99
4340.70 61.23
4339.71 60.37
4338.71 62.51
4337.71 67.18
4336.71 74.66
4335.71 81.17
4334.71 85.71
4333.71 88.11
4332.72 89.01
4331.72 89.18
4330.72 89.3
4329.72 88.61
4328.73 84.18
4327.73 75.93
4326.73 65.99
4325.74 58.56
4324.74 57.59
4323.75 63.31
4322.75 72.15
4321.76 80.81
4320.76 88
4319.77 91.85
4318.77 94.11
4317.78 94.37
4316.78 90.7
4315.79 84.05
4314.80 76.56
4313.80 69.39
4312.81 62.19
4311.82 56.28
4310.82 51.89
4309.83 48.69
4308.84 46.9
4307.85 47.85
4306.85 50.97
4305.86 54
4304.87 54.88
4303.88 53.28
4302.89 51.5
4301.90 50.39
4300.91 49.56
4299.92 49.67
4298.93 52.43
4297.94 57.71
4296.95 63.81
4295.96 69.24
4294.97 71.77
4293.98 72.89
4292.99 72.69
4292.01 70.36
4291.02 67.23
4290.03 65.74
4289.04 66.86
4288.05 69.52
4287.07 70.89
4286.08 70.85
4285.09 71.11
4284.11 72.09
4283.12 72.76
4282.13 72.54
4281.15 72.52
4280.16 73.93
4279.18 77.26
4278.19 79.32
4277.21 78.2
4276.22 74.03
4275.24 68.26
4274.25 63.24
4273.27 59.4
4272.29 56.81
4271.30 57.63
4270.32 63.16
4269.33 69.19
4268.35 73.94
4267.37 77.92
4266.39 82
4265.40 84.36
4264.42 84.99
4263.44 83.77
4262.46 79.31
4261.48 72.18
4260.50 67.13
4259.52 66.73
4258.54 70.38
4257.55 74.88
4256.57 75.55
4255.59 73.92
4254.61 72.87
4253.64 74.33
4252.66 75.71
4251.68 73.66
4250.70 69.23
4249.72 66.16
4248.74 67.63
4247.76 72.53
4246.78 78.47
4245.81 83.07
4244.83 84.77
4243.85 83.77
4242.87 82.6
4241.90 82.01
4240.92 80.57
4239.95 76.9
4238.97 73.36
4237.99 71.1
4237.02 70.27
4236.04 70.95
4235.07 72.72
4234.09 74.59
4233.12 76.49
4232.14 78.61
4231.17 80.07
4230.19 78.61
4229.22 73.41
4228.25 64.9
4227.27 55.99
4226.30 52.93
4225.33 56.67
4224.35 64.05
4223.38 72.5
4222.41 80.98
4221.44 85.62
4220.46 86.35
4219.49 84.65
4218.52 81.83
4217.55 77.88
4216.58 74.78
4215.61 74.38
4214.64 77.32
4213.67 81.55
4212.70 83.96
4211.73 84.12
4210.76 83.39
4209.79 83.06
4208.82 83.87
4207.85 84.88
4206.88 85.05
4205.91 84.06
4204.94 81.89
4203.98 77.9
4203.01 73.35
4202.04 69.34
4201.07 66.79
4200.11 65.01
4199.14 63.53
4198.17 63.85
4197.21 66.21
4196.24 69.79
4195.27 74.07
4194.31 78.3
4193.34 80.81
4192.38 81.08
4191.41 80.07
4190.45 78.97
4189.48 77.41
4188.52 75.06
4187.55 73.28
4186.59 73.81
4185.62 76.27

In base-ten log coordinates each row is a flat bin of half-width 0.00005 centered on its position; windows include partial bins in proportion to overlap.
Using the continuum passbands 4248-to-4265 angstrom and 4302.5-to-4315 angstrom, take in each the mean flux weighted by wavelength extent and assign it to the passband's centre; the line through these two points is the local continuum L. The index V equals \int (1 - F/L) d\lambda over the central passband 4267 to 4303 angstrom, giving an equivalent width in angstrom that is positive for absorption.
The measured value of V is -2.0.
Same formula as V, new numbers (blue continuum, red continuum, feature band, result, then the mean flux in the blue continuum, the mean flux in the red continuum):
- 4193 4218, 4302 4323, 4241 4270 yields -1.5 angstrom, 76.5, 67.3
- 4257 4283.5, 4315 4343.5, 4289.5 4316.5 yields 5.4 angstrom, 72.4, 77.7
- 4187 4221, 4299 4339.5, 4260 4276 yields 0.3 angstrom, 77.4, 69.5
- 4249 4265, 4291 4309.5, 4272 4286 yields -1.1 angstrom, 73.8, 58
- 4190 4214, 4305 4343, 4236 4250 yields -0.2 angstrom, 77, 72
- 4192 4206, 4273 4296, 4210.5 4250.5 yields -1.9 angstrom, 72.7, 71.1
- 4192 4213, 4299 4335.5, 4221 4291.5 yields 0.5 angstrom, 76.5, 69.5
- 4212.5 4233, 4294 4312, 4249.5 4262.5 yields -1.1 angstrom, 74.5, 54.9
